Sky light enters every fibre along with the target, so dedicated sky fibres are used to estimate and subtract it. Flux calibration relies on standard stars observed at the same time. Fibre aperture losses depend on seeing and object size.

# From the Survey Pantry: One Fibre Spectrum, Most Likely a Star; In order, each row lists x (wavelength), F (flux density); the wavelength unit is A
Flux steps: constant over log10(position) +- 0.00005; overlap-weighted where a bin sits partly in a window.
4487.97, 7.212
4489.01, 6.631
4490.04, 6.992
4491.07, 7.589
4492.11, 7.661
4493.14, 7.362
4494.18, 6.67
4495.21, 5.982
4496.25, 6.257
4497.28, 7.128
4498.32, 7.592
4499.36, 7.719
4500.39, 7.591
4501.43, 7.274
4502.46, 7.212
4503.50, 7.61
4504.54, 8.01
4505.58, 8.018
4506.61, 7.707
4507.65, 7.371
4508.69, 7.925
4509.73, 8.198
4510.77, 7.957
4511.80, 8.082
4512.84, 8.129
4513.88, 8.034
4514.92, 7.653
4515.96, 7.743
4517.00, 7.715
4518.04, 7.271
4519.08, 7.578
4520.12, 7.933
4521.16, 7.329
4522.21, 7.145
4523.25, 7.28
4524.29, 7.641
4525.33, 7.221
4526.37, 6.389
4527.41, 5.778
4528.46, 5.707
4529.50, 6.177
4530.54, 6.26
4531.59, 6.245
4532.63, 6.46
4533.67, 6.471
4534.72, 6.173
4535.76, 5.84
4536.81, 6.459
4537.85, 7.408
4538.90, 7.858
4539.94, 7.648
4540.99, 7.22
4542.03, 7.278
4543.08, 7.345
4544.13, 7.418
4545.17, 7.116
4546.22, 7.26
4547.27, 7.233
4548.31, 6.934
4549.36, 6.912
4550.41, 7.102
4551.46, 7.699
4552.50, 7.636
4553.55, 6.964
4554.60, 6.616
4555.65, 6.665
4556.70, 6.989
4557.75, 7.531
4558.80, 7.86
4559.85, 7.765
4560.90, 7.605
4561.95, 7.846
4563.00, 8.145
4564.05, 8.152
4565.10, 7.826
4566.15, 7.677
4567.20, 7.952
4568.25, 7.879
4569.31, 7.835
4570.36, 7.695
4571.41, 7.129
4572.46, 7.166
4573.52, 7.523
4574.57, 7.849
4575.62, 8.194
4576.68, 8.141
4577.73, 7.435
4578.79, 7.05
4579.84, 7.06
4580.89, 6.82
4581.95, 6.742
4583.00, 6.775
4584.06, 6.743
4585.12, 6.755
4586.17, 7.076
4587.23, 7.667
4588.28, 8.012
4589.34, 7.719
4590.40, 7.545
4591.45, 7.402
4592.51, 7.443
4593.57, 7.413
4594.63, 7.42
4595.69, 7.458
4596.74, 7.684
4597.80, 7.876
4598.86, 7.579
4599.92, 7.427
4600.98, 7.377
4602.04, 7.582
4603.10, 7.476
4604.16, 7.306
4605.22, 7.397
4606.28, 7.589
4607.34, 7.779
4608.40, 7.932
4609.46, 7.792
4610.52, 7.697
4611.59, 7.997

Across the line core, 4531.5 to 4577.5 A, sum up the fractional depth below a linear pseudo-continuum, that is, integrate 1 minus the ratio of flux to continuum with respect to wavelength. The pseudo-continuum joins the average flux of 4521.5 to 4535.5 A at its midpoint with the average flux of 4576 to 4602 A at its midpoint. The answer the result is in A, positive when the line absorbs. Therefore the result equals -3.0 A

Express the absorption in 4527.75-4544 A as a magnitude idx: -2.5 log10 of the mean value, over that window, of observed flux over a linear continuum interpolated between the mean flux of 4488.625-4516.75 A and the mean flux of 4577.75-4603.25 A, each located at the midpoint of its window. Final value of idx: 0.11 mag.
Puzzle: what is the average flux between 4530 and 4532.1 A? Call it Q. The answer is 6.24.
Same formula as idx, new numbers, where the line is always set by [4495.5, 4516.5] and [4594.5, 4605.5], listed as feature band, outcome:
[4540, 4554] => 0.05 mag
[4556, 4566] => -0.02 mag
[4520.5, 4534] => 0.15 mag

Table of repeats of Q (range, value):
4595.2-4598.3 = 7.69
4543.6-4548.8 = 7.2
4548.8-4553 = 7.33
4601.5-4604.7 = 7.45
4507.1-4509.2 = 7.63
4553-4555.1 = 6.79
